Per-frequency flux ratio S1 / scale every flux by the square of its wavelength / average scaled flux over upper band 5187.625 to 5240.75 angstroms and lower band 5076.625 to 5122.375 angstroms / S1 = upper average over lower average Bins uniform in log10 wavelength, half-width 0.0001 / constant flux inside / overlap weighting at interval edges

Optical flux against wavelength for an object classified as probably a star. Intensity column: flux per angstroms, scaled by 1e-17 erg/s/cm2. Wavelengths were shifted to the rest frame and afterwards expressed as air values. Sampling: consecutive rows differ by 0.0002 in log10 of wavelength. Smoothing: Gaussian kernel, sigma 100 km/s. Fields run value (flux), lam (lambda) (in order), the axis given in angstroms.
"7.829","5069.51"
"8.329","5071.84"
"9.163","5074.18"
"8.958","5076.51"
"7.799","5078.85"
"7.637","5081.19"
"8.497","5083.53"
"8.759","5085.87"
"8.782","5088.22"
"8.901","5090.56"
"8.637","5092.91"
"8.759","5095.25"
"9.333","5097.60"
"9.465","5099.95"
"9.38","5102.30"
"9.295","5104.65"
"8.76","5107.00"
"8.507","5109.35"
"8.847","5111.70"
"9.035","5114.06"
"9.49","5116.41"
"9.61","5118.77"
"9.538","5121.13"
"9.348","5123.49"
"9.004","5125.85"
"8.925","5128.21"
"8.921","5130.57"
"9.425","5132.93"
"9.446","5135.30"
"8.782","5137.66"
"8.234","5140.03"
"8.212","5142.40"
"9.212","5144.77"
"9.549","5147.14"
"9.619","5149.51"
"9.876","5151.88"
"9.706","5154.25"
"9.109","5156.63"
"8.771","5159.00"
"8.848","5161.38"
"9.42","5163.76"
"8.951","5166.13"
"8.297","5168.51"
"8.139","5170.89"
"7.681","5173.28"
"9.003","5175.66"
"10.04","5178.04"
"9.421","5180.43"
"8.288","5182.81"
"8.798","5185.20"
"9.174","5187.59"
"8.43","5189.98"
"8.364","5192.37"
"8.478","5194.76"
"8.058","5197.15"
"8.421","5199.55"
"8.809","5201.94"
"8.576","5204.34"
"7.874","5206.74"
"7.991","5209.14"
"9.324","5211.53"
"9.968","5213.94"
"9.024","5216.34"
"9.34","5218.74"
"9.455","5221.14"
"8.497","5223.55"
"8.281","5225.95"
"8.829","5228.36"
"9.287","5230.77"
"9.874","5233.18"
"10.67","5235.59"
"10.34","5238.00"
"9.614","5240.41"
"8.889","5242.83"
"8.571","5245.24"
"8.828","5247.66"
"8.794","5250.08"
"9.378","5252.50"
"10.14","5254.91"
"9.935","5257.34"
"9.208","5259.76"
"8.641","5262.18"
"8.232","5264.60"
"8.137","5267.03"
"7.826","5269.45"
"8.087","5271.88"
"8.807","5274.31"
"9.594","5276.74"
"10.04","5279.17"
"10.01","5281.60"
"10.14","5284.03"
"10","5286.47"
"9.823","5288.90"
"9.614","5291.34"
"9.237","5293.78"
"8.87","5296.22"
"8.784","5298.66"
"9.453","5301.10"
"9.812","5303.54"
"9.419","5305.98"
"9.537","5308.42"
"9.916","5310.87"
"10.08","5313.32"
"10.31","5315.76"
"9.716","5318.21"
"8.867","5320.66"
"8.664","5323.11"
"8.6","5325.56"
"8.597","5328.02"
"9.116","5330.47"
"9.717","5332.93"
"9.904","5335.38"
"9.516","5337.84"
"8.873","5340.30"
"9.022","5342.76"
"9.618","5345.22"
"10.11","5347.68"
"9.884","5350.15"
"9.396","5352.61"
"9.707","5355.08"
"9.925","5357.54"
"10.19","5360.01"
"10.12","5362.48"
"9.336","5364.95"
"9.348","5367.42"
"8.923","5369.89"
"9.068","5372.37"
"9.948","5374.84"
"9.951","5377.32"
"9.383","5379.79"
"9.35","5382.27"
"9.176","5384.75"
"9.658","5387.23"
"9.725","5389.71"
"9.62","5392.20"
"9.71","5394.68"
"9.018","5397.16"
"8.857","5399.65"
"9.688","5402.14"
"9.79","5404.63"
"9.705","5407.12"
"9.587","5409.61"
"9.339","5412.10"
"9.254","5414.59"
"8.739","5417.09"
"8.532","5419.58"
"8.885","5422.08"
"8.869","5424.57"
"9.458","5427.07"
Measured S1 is 1.1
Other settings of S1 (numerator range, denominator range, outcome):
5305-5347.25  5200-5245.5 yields 1.07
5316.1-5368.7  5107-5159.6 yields 1.12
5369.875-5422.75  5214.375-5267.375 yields 1.08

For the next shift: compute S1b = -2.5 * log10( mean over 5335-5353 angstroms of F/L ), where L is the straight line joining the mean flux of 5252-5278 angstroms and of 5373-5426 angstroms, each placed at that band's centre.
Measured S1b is -0.04 mag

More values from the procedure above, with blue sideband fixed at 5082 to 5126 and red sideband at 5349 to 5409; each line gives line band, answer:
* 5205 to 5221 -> 0.036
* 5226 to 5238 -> -0.036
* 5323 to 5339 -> 0.032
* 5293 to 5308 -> 0.015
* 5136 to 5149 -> 0.030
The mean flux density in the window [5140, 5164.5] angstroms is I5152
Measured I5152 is 9.18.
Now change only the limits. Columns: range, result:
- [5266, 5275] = 8.18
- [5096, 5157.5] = 9.17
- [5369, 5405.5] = 9.46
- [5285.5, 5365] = 9.51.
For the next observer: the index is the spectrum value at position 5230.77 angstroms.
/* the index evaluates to 9.287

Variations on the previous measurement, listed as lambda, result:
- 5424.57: 8.869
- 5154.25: 9.706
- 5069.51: 7.829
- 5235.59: 10.67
